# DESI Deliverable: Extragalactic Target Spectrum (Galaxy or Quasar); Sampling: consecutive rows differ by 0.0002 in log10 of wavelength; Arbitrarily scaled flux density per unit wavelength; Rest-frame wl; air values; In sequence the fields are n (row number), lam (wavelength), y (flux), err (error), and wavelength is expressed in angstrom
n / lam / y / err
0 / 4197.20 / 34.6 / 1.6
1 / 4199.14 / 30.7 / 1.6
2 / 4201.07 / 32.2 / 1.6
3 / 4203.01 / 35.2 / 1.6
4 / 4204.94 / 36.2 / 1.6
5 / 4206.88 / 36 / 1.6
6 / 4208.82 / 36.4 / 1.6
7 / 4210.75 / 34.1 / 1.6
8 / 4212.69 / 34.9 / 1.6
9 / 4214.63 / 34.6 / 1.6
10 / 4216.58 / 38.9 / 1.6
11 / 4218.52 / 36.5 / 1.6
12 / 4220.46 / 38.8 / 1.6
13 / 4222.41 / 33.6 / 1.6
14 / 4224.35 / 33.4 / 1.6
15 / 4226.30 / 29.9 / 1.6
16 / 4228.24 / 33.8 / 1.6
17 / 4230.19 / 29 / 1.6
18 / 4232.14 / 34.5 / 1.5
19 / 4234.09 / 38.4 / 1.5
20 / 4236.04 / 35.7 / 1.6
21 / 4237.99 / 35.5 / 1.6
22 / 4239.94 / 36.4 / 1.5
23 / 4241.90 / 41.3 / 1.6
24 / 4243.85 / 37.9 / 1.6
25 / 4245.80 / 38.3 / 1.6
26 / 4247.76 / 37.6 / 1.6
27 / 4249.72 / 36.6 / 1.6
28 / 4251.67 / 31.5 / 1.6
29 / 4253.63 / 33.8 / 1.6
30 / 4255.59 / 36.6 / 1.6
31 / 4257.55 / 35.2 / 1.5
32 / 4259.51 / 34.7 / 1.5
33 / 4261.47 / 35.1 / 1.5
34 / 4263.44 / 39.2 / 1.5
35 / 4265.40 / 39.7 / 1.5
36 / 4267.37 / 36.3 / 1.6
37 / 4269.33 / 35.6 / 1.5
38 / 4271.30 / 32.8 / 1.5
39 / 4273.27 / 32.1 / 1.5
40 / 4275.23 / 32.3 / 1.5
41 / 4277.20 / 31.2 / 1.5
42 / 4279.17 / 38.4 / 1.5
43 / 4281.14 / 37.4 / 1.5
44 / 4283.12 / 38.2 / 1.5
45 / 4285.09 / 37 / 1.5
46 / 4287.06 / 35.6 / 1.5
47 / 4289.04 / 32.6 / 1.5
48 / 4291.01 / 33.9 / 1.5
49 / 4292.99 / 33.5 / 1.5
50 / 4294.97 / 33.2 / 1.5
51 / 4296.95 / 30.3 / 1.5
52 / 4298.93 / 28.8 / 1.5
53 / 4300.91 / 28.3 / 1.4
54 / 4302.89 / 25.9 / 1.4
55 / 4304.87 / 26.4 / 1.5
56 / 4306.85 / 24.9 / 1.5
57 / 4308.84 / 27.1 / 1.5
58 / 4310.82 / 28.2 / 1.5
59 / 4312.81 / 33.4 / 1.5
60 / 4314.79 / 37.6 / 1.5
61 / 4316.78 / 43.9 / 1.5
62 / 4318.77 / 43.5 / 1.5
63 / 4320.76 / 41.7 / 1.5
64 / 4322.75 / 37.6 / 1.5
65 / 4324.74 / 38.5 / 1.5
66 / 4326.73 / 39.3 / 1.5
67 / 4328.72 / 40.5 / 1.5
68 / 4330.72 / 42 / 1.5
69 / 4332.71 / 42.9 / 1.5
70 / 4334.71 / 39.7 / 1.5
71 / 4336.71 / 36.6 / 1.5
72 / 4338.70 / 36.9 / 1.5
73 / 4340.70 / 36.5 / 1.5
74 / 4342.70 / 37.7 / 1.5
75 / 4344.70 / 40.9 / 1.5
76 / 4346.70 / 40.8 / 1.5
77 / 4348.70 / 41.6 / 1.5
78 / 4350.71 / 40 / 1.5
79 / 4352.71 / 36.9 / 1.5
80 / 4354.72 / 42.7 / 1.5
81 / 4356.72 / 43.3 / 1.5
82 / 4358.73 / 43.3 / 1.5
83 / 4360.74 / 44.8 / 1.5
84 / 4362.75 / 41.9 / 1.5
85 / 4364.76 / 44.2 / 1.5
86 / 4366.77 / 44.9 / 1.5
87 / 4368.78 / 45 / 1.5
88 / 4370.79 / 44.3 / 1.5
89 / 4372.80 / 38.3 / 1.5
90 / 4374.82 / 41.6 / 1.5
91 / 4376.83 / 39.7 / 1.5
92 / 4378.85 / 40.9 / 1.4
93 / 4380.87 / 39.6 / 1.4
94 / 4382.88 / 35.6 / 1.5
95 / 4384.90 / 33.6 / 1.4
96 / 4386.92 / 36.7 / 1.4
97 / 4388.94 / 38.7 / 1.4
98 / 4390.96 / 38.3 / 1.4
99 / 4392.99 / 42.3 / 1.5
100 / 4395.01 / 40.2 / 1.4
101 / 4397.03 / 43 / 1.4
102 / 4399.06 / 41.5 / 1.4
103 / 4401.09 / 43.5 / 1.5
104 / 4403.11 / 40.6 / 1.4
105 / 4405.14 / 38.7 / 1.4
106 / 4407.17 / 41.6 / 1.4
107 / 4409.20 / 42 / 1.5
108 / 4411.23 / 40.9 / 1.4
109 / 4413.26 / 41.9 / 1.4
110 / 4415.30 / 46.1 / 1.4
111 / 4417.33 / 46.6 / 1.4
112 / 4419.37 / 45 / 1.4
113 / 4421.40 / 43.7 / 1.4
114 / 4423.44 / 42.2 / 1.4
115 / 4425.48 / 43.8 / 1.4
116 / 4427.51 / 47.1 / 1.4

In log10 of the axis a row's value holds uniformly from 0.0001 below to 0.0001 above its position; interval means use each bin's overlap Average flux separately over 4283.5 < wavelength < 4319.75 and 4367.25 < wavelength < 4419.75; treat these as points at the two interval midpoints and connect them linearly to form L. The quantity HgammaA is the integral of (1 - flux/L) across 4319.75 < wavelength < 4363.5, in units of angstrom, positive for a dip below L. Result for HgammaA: -4.9 angstrom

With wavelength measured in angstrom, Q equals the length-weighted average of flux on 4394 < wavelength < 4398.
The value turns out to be 41.6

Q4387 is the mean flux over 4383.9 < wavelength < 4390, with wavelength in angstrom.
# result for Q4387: 36.4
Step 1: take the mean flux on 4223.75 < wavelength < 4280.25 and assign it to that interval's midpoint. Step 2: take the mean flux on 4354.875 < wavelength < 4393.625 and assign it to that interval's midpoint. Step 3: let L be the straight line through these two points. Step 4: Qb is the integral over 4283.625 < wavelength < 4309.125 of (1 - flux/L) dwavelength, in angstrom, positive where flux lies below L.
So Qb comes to 4.4 angstrom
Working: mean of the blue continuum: 35.3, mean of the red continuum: 40.9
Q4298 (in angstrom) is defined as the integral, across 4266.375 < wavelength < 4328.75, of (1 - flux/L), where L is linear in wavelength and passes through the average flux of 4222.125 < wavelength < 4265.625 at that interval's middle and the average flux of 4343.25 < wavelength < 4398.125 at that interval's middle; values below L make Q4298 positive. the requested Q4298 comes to 6.0 angstrom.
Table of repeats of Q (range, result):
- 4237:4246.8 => 37.9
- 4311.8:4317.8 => 38.3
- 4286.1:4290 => 34.1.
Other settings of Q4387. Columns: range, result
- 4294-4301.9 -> 30.1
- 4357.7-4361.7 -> 44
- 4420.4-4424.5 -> 42.9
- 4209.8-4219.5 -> 35.8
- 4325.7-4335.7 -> 40.9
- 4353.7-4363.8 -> 43.2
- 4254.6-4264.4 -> 36.1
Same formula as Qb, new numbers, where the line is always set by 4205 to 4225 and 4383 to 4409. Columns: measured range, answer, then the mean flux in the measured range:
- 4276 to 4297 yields 1.4 angstrom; 34.8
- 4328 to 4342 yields -0.3 angstrom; 39.2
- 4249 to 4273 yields 0.9 angstrom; 35.5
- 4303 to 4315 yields 2.9 angstrom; 28.8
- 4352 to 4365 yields -1.2 angstrom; 42.4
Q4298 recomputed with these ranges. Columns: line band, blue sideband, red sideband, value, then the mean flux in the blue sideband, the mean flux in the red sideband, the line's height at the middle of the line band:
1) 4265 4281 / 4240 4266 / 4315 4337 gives 1.26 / 36.7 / 40.6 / 37.7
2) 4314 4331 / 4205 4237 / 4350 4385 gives -0.48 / 34.9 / 41.4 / 39.4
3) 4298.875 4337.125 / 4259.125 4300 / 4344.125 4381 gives 2.63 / 34.6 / 41.9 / 38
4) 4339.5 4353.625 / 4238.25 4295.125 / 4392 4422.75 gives 0.13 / 35.7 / 42.5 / 39.6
